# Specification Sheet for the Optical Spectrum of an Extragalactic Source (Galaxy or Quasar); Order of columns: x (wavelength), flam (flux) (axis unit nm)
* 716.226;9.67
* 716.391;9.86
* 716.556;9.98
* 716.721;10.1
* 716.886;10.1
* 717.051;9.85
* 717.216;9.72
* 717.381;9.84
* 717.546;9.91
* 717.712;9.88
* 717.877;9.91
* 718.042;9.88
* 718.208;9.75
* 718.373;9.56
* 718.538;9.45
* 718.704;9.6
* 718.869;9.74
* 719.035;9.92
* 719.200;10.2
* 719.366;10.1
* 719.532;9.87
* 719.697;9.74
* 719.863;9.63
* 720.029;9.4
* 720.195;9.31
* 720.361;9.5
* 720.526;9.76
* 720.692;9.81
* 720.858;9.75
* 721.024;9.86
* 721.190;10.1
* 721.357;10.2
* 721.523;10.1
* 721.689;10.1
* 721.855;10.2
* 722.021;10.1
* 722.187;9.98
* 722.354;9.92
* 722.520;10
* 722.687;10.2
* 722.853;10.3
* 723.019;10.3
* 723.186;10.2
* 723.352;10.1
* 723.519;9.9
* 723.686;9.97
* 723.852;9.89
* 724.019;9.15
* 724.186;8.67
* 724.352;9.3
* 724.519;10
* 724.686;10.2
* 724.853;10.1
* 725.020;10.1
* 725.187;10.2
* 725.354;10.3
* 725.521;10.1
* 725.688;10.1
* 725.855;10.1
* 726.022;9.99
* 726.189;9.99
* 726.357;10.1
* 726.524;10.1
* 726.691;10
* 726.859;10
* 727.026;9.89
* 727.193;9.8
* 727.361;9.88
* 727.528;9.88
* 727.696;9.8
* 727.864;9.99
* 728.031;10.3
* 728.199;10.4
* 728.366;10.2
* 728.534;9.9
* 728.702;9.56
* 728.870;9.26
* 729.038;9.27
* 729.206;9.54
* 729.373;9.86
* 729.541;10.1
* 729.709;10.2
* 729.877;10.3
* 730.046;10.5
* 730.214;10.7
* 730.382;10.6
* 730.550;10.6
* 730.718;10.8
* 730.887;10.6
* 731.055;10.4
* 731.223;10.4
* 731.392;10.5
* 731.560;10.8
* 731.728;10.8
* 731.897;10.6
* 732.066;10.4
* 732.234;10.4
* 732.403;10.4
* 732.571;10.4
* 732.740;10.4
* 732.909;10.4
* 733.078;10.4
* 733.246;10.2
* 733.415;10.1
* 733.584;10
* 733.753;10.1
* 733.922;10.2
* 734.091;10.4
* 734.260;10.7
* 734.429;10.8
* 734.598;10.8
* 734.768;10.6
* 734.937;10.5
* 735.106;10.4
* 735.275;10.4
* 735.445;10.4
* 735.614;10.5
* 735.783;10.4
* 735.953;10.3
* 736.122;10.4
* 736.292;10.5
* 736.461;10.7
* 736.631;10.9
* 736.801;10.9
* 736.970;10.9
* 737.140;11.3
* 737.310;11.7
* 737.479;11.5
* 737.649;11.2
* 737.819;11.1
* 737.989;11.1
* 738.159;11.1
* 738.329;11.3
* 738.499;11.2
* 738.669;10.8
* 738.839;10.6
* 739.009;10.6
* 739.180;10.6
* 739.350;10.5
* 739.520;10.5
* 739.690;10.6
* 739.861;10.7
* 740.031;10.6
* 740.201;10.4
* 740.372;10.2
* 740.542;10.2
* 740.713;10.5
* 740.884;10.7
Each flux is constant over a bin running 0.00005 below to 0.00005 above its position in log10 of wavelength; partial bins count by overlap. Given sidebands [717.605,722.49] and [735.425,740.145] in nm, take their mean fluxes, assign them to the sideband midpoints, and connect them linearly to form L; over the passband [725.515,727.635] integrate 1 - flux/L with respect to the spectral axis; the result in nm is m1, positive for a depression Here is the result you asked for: 0.04 nm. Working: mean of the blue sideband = 9.84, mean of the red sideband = 10.8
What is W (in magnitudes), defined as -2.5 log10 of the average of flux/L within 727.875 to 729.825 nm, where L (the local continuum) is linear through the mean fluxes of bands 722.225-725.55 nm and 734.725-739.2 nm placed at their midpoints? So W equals 0.04 mag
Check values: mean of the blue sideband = 9.94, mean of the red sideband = 10.8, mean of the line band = 9.89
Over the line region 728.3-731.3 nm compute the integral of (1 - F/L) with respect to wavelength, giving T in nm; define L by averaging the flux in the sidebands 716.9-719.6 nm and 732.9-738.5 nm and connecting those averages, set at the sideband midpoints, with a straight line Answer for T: 0.07 nm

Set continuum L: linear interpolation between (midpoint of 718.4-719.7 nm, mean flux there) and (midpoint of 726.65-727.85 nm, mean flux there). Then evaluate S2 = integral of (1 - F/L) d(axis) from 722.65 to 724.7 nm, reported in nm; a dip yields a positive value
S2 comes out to 0.00 nm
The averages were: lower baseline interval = 9.83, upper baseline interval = 9.89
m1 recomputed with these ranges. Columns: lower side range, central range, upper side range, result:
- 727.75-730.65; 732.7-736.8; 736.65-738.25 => 0.14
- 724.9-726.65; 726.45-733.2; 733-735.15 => 0.03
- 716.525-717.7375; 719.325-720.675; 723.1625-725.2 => 0.03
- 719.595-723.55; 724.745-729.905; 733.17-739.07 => 0.13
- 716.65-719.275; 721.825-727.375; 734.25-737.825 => 0.11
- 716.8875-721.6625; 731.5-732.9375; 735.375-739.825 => 0.00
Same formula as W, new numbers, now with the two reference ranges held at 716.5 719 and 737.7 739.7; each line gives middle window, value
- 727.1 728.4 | 0.03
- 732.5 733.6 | 0.03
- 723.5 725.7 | 0.03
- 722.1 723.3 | -0.01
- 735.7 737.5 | -0.01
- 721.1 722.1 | -0.01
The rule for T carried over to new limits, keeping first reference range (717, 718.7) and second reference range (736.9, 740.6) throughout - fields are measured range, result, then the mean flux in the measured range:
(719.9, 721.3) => 0.030 nm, 9.69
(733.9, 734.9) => 0.002 nm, 10.6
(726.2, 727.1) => 0.018 nm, 10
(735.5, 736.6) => 0.023 nm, 10.5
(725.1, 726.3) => 0.007 nm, 10.1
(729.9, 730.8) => -0.017 nm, 10.6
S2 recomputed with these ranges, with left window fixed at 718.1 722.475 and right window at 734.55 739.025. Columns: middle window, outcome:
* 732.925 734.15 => 0.05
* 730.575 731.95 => -0.02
